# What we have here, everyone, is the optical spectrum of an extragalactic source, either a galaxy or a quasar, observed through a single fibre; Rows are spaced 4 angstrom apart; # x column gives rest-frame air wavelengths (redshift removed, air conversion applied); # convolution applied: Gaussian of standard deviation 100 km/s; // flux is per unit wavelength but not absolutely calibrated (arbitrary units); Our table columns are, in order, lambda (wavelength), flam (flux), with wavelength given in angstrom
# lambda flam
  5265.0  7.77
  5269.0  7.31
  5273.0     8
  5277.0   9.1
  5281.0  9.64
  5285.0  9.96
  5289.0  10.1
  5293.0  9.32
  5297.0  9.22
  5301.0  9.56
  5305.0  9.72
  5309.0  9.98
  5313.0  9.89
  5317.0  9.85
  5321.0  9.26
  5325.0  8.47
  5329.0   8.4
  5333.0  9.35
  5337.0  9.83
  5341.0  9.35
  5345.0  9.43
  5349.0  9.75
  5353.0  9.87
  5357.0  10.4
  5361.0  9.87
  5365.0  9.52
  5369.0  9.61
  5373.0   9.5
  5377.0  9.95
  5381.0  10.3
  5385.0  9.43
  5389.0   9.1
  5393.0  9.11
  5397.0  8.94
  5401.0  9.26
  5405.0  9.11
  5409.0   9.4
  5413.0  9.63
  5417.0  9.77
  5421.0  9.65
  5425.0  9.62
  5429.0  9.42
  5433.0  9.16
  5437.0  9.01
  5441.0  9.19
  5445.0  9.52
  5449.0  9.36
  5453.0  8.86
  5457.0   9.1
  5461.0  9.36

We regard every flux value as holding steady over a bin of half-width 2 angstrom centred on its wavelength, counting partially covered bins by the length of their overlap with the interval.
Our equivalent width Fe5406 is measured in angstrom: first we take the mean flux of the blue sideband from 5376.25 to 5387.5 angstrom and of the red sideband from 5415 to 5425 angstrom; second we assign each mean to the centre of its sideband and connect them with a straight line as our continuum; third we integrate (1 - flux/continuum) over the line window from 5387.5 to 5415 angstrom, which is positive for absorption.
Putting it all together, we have 1.5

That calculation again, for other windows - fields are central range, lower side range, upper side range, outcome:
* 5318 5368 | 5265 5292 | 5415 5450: -1.8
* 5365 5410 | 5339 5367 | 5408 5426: 1.1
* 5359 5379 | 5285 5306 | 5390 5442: -0.5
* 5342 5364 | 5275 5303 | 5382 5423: -0.9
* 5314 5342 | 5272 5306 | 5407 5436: 0.7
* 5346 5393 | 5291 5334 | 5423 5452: -1.9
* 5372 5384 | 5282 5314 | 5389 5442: -0.6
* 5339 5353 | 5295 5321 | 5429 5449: 0.0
